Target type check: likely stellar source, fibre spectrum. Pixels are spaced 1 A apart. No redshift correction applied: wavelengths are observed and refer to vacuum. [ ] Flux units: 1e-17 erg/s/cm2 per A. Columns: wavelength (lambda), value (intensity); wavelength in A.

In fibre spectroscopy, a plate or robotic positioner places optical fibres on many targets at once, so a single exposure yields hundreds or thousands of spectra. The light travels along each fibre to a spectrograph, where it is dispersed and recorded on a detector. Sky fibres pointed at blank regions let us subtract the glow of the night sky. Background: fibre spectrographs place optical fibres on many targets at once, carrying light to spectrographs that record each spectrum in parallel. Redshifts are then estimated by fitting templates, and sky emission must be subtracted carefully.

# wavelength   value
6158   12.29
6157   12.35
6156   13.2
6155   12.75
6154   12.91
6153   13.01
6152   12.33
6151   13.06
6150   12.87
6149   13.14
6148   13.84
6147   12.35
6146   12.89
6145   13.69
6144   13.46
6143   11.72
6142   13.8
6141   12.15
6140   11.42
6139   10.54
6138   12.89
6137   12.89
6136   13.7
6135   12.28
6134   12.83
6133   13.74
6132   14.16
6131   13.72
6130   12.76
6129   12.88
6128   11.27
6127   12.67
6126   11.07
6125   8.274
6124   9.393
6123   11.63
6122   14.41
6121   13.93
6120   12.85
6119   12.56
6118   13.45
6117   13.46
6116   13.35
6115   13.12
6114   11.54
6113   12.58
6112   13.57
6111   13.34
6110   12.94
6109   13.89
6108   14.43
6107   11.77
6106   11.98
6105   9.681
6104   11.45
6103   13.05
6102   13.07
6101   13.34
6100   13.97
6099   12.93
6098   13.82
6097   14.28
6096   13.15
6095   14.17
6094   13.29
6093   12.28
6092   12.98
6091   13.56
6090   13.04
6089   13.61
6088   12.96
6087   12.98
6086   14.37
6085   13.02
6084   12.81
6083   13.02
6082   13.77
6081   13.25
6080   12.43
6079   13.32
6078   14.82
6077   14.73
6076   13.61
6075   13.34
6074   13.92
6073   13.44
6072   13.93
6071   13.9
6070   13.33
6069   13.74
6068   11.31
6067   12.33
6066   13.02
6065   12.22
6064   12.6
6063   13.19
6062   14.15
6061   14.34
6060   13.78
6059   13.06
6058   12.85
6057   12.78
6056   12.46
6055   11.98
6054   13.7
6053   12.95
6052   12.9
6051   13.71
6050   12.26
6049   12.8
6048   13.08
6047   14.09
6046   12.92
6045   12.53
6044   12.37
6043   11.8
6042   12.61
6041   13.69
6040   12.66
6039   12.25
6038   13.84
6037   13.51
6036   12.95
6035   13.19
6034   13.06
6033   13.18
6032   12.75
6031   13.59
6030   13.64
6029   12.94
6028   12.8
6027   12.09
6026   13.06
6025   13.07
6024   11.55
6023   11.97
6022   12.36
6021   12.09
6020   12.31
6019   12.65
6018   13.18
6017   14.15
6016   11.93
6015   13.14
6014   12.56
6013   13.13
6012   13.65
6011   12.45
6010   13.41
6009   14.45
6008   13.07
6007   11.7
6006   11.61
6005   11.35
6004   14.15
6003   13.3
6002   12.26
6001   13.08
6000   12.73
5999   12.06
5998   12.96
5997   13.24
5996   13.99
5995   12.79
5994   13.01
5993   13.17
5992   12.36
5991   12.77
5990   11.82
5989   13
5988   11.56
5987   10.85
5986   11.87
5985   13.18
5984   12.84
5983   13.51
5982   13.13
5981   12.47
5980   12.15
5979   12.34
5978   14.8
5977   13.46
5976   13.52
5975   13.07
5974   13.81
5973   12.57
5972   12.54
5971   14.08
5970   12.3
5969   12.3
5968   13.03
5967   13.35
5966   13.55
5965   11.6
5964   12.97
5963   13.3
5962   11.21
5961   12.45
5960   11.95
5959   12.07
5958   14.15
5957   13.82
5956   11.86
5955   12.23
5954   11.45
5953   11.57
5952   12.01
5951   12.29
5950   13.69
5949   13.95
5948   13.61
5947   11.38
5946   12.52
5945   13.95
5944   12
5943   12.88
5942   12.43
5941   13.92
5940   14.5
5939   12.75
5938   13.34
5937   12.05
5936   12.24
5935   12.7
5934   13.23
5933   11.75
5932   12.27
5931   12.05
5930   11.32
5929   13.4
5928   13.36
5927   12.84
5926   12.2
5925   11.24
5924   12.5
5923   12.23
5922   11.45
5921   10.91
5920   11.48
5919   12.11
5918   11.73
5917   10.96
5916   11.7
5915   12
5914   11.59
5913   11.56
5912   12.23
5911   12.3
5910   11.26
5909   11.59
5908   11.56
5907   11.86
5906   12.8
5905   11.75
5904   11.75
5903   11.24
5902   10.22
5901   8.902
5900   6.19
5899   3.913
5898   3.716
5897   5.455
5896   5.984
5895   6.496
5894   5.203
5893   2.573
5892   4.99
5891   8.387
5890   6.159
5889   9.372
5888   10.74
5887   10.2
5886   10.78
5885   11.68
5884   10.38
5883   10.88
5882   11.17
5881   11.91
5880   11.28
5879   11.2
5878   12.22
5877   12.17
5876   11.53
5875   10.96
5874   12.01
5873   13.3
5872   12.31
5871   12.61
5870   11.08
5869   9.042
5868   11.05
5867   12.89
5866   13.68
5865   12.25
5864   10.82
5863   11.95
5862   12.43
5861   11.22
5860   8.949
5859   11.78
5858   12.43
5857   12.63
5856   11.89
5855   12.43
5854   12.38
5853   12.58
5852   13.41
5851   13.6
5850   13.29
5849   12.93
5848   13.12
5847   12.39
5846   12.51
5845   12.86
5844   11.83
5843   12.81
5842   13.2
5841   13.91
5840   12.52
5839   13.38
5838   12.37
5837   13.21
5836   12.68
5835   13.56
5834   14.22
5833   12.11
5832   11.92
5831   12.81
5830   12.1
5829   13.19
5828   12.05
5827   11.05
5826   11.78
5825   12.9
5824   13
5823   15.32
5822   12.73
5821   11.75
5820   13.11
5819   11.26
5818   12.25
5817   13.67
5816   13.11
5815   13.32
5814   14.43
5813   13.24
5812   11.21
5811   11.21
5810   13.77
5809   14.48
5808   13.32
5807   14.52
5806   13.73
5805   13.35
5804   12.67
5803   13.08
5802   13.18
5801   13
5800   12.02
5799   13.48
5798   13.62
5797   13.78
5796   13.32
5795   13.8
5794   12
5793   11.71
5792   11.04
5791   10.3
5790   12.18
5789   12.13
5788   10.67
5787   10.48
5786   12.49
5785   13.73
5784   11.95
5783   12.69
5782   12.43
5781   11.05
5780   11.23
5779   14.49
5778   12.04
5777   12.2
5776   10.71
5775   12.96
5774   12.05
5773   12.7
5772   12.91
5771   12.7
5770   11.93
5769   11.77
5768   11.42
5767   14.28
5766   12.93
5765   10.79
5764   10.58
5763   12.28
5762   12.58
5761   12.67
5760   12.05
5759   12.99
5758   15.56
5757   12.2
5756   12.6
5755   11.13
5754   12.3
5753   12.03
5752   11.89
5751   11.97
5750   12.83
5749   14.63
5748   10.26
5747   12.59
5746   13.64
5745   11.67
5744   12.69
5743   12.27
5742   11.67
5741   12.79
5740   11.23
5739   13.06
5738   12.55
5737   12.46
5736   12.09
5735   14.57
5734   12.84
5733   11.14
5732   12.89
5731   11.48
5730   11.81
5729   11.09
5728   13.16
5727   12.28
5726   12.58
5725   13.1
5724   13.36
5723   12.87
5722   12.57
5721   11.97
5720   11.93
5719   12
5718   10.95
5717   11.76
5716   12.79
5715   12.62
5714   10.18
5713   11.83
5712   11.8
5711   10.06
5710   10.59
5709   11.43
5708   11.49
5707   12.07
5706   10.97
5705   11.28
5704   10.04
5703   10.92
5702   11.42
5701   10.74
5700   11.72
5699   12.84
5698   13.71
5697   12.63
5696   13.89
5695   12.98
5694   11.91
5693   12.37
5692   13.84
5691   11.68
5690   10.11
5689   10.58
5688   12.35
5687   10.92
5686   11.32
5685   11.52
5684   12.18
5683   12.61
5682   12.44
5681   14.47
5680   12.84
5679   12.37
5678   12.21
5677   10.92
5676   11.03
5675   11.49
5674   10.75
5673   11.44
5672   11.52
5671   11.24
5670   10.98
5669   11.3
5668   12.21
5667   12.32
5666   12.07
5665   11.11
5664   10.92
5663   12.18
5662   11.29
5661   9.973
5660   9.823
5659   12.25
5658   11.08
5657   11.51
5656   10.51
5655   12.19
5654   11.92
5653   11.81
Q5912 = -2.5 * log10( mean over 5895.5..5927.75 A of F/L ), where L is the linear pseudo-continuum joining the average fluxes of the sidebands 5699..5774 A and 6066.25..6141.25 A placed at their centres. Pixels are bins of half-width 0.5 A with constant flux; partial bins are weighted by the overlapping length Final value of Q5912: 0.178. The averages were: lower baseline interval 12.1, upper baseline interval 12.9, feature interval 10.6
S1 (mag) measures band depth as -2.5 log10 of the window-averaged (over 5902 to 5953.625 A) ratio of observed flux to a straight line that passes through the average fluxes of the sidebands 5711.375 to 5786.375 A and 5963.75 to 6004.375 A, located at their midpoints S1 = 0.04 mag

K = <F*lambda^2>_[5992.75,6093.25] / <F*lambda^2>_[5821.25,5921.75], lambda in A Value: 1.23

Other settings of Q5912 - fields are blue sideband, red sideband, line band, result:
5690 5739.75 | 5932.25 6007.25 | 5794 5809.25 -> -0.090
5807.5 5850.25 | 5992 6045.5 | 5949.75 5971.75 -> 0.022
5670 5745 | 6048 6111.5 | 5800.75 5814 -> -0.076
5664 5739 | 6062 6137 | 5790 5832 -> -0.050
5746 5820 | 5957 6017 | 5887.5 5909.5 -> 0.472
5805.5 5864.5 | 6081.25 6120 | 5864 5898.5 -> 0.276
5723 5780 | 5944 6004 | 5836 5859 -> -0.018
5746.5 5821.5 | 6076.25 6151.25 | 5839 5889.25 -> 0.058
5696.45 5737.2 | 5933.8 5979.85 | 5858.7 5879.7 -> 0.074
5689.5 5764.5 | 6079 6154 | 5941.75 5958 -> -0.009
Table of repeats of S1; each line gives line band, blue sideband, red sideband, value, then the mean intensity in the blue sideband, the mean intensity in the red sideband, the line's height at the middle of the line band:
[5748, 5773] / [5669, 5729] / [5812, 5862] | -0.017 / 11.9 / 12.7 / 12.2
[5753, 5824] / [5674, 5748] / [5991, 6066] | -0.029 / 12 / 12.9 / 12.2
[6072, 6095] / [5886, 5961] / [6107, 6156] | -0.089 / 11.1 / 12.7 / 12.4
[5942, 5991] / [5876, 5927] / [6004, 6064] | -0.110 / 10.1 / 12.9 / 11.5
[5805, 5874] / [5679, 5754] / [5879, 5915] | -0.220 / 12.1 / 9.44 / 10.3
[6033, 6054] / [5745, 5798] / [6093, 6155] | -0.027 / 12.3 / 12.8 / 12.7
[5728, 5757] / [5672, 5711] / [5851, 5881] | -0.042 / 11.8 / 11.9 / 11.8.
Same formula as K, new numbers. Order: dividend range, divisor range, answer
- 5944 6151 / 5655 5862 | 1.16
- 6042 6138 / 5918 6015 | 1.07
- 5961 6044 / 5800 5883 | 1.08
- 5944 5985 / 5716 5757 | 1.12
